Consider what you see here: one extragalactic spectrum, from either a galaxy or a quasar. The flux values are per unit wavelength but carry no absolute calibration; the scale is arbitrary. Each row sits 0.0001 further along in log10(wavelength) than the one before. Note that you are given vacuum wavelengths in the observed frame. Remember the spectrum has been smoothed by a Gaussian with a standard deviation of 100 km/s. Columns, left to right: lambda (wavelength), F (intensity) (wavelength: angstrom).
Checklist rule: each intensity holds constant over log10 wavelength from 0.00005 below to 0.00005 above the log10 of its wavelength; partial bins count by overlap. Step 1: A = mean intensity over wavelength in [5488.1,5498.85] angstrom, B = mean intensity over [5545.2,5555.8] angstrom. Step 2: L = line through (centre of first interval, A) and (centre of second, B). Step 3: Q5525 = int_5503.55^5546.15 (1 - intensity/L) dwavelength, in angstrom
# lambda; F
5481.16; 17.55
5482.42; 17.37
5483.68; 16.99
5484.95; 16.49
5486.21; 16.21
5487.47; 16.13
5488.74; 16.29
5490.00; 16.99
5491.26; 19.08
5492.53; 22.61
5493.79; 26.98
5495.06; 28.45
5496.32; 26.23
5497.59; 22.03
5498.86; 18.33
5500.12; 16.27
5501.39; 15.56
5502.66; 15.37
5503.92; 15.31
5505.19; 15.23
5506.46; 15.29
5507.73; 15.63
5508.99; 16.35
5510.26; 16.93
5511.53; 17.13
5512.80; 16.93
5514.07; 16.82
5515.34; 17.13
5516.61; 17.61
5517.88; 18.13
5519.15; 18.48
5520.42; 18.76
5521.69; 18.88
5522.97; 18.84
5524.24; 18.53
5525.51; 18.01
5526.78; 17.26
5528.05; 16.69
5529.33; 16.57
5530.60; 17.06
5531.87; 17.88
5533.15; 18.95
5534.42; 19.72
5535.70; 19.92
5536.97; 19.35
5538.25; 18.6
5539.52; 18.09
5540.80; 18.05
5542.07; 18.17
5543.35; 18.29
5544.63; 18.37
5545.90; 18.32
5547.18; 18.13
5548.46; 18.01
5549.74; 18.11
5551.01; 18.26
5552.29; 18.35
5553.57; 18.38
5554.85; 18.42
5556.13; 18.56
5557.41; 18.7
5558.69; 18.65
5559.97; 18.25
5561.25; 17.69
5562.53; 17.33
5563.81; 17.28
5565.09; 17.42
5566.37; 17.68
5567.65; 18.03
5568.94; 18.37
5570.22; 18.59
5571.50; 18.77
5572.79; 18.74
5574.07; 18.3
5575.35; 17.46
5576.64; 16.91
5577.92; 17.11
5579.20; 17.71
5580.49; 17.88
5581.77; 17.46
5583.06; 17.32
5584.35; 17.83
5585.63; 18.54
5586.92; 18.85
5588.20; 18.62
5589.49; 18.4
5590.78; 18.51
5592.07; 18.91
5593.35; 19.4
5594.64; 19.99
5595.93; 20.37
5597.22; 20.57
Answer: 4.74 angstrom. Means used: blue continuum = 22.1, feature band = 17.7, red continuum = 18.3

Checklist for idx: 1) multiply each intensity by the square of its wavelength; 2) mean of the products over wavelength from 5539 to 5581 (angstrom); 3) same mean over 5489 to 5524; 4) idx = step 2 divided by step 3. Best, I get 1.0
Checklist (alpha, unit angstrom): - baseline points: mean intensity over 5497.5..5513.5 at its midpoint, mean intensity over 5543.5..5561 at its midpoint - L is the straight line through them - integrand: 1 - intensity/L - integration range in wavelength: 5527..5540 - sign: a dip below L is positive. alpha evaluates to -0.5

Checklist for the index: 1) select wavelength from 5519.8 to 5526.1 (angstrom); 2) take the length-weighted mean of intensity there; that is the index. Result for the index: 18.6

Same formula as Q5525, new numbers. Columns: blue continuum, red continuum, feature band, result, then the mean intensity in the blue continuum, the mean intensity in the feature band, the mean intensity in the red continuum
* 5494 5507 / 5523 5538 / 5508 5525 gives 0.8 angstrom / 19.1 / 17.7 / 18.2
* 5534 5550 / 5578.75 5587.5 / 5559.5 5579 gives 0.3 angstrom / 18.5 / 17.9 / 17.9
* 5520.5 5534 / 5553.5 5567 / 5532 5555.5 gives -0.7 angstrom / 17.9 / 18.5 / 18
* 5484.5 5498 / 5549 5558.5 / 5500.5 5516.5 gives 3.1 angstrom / 20.7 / 16.2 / 18.4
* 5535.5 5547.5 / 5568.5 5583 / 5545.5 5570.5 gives 0.1 angstrom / 18.5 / 18.1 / 17.9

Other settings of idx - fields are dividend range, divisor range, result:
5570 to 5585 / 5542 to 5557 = 0.98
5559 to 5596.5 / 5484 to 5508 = 1.00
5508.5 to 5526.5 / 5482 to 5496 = 0.91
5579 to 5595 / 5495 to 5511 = 1.06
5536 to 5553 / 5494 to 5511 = 1.01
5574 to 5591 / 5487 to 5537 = 1.00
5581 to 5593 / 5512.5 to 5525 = 1.04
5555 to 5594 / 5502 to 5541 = 1.05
